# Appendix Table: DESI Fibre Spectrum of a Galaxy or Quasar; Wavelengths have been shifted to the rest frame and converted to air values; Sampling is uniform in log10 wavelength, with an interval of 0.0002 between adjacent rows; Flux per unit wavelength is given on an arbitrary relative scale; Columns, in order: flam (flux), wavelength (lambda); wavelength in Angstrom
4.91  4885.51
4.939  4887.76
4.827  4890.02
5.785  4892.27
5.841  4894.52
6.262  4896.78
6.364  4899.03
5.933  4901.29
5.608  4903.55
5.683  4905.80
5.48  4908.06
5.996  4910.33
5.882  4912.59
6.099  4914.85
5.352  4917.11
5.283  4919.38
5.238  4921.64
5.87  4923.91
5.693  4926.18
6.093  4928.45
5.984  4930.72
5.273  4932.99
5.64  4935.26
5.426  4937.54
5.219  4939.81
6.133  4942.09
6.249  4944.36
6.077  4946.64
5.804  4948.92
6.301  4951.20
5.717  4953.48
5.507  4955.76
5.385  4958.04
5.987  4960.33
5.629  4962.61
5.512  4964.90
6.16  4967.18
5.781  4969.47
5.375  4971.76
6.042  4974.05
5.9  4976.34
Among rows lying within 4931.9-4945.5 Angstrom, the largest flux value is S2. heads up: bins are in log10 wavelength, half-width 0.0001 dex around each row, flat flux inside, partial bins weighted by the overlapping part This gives 6.249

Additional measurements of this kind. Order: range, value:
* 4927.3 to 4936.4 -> 6.093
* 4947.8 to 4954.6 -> 6.301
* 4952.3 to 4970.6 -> 6.16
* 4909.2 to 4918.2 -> 6.099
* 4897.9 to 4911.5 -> 6.364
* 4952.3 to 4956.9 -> 5.717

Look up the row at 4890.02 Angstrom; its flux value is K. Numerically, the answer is 4.827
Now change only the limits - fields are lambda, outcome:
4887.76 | 4.939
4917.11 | 5.352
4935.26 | 5.64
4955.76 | 5.507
